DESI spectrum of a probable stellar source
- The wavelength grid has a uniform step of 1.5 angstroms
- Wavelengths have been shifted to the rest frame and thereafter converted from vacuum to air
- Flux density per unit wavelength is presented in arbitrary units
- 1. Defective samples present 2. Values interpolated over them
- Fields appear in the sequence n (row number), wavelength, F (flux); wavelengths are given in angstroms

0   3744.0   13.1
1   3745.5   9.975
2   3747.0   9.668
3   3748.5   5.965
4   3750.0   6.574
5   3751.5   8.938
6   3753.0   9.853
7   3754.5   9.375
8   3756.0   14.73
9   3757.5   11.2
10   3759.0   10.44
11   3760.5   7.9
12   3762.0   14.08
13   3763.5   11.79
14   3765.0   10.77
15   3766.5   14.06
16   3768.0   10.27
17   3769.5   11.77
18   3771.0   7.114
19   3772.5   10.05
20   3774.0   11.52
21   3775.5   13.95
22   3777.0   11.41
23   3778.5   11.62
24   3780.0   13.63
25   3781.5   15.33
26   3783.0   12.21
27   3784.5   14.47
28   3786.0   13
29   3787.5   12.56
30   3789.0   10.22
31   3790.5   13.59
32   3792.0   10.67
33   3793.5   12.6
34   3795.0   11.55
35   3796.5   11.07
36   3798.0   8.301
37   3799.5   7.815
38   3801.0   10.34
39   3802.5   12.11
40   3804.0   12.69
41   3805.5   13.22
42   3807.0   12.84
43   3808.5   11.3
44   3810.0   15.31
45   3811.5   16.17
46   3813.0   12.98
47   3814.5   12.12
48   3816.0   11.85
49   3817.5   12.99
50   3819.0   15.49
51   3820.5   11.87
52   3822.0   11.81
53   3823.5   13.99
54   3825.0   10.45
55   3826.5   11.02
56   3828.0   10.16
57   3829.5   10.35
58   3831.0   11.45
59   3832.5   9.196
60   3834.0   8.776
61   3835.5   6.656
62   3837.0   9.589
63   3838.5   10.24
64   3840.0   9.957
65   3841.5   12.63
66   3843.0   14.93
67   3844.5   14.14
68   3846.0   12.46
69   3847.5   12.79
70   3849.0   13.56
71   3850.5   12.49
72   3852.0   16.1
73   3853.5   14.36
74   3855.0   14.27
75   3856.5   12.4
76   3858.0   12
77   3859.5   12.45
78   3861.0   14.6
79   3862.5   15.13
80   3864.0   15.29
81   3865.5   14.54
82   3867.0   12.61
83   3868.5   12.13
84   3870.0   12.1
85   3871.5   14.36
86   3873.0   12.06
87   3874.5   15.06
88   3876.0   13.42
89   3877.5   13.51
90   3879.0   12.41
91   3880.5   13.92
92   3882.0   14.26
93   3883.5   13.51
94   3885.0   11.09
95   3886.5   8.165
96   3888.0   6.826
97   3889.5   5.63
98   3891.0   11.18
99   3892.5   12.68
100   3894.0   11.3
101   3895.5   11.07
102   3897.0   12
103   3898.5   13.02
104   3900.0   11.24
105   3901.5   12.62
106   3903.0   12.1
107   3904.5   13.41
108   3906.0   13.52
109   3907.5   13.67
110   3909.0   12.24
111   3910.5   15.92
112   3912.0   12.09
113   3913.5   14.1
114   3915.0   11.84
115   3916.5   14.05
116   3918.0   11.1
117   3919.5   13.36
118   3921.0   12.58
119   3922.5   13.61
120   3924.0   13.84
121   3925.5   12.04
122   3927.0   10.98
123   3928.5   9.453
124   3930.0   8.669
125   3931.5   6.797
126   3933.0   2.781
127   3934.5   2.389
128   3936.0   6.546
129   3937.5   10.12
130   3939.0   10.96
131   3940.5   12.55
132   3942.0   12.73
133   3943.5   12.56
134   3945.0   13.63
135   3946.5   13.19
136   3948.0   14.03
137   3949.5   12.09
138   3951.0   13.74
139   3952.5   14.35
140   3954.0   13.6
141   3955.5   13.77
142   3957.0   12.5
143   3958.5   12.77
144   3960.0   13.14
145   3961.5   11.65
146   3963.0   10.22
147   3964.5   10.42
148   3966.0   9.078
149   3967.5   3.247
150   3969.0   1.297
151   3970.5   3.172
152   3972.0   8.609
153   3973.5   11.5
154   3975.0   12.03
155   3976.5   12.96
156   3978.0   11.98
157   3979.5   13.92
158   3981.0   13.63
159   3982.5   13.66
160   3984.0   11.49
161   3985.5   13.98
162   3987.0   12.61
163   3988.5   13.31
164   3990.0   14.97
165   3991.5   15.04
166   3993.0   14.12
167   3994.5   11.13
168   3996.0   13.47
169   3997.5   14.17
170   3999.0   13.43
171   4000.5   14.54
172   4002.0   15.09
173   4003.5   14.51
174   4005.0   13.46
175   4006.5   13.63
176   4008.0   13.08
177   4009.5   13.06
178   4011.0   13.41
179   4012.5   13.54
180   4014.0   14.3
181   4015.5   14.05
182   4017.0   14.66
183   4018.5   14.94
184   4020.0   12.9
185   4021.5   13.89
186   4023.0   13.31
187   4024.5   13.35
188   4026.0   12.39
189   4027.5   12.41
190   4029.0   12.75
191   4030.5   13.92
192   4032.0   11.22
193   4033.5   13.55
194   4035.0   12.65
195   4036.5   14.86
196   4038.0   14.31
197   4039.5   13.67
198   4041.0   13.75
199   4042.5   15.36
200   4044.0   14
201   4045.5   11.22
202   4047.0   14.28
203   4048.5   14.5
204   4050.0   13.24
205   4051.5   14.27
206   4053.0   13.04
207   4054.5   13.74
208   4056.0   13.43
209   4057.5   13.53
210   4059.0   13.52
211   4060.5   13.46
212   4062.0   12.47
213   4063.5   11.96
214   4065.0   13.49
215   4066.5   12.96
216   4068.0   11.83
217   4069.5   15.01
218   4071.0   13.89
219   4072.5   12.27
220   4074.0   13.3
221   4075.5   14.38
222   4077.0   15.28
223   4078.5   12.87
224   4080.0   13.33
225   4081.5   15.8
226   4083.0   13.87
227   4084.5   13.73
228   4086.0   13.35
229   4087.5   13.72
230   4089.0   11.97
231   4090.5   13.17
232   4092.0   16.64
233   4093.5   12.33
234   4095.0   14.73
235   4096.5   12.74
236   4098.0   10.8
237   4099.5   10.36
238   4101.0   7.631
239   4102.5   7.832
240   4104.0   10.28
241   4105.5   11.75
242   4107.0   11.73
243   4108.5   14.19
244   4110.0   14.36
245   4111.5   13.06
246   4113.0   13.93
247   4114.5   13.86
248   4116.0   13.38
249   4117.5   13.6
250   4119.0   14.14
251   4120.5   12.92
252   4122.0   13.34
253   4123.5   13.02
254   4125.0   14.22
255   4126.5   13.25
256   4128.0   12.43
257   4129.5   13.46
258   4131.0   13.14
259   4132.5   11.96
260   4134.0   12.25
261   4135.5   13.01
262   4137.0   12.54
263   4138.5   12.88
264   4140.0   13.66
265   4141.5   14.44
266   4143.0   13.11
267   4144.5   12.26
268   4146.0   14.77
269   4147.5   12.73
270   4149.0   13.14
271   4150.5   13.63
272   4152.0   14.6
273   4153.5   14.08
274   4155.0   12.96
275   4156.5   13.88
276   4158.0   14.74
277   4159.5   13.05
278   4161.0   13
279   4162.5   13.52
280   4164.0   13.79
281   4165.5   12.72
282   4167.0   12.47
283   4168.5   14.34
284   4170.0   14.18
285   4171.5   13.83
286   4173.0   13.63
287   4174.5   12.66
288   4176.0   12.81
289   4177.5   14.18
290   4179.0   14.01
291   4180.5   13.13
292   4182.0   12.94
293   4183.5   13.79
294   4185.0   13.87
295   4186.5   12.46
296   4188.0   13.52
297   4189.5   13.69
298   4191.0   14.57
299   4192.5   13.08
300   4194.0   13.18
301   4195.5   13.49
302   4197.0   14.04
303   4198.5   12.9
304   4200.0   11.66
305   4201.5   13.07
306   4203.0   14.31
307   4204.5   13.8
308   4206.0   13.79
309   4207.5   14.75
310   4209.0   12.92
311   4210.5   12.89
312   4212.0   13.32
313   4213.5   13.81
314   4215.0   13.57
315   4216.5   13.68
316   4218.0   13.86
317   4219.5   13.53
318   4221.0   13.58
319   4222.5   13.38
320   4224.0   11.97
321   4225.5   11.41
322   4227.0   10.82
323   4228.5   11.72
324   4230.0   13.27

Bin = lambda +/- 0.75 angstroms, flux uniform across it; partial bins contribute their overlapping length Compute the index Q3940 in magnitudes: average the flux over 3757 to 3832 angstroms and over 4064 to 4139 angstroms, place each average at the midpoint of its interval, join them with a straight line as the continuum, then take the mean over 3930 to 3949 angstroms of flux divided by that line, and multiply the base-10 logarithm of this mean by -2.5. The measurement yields 0.25 mag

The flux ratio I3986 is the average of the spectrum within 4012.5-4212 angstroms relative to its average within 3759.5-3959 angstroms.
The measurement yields 1.11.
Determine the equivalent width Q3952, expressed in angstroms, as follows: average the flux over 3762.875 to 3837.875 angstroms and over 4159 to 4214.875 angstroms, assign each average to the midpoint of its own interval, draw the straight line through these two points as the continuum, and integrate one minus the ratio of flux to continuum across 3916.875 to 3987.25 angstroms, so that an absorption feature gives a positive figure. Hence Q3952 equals 8.1 angstroms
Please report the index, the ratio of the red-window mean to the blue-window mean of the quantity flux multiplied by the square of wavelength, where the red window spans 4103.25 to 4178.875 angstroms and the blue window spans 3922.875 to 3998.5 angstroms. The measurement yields 1.29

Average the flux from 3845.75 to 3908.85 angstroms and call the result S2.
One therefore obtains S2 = 12.6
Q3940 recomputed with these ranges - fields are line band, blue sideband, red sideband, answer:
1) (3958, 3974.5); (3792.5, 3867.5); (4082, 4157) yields 0.410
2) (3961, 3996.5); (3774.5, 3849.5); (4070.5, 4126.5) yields 0.135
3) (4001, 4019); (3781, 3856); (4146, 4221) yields -0.091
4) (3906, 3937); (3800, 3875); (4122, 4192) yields 0.164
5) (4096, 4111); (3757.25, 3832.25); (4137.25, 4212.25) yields 0.180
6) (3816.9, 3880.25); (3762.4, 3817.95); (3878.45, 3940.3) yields -0.082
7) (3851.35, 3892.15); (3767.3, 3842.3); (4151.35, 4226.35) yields -0.066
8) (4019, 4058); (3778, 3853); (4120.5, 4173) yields -0.042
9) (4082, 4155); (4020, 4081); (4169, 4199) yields 0.041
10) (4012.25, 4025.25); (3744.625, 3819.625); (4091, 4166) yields -0.111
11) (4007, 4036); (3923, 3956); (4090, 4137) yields -0.137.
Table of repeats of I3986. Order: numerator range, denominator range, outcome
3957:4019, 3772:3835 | 1.02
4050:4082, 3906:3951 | 1.18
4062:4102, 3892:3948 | 1.13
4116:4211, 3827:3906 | 1.10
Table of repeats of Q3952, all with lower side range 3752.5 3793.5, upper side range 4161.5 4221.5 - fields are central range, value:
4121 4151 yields 0.2 angstroms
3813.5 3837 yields 1.6 angstroms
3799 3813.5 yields -0.8 angstroms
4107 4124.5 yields -0.5 angstroms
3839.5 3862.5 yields -2.4 angstroms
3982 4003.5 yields -1.7 angstroms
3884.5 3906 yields 2.3 angstroms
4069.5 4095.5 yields -1.6 angstroms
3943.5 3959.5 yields -1.0 angstroms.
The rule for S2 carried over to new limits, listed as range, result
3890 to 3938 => 11.3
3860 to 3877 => 13.7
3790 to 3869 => 12.2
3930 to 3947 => 9.39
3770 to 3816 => 12.1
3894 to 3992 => 11.6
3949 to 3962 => 13.1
